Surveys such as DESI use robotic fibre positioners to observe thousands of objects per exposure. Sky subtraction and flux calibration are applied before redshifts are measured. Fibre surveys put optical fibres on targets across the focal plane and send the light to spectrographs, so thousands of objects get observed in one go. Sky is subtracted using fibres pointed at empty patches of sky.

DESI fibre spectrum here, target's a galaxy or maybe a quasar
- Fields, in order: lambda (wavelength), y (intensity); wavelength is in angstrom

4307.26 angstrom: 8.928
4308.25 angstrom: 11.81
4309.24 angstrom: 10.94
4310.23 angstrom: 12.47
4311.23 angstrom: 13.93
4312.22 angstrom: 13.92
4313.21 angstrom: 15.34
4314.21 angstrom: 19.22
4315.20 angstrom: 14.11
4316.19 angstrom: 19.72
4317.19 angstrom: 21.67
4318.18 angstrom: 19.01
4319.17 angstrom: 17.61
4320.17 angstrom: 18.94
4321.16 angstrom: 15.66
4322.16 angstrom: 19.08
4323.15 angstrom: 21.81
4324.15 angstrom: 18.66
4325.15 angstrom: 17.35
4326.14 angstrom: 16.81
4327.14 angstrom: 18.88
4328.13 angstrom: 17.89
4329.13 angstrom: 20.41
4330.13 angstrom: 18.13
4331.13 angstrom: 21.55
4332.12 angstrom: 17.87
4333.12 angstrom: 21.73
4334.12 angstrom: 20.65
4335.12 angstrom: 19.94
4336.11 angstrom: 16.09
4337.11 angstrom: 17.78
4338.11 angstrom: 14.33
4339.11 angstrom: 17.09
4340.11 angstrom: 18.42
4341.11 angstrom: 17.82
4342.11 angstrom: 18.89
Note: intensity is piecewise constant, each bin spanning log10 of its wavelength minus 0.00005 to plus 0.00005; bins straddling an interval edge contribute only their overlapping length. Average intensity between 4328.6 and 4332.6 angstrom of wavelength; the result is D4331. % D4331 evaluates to 19.5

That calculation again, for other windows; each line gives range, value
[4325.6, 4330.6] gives 18.4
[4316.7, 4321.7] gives 18.6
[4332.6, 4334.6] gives 21.1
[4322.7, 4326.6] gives 18.6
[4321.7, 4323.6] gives 20.5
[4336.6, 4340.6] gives 16.9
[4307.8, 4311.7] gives 12.3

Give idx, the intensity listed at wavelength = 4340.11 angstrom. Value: 18.42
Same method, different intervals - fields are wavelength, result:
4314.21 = 19.22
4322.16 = 19.08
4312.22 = 13.92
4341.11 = 17.82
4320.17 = 18.94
